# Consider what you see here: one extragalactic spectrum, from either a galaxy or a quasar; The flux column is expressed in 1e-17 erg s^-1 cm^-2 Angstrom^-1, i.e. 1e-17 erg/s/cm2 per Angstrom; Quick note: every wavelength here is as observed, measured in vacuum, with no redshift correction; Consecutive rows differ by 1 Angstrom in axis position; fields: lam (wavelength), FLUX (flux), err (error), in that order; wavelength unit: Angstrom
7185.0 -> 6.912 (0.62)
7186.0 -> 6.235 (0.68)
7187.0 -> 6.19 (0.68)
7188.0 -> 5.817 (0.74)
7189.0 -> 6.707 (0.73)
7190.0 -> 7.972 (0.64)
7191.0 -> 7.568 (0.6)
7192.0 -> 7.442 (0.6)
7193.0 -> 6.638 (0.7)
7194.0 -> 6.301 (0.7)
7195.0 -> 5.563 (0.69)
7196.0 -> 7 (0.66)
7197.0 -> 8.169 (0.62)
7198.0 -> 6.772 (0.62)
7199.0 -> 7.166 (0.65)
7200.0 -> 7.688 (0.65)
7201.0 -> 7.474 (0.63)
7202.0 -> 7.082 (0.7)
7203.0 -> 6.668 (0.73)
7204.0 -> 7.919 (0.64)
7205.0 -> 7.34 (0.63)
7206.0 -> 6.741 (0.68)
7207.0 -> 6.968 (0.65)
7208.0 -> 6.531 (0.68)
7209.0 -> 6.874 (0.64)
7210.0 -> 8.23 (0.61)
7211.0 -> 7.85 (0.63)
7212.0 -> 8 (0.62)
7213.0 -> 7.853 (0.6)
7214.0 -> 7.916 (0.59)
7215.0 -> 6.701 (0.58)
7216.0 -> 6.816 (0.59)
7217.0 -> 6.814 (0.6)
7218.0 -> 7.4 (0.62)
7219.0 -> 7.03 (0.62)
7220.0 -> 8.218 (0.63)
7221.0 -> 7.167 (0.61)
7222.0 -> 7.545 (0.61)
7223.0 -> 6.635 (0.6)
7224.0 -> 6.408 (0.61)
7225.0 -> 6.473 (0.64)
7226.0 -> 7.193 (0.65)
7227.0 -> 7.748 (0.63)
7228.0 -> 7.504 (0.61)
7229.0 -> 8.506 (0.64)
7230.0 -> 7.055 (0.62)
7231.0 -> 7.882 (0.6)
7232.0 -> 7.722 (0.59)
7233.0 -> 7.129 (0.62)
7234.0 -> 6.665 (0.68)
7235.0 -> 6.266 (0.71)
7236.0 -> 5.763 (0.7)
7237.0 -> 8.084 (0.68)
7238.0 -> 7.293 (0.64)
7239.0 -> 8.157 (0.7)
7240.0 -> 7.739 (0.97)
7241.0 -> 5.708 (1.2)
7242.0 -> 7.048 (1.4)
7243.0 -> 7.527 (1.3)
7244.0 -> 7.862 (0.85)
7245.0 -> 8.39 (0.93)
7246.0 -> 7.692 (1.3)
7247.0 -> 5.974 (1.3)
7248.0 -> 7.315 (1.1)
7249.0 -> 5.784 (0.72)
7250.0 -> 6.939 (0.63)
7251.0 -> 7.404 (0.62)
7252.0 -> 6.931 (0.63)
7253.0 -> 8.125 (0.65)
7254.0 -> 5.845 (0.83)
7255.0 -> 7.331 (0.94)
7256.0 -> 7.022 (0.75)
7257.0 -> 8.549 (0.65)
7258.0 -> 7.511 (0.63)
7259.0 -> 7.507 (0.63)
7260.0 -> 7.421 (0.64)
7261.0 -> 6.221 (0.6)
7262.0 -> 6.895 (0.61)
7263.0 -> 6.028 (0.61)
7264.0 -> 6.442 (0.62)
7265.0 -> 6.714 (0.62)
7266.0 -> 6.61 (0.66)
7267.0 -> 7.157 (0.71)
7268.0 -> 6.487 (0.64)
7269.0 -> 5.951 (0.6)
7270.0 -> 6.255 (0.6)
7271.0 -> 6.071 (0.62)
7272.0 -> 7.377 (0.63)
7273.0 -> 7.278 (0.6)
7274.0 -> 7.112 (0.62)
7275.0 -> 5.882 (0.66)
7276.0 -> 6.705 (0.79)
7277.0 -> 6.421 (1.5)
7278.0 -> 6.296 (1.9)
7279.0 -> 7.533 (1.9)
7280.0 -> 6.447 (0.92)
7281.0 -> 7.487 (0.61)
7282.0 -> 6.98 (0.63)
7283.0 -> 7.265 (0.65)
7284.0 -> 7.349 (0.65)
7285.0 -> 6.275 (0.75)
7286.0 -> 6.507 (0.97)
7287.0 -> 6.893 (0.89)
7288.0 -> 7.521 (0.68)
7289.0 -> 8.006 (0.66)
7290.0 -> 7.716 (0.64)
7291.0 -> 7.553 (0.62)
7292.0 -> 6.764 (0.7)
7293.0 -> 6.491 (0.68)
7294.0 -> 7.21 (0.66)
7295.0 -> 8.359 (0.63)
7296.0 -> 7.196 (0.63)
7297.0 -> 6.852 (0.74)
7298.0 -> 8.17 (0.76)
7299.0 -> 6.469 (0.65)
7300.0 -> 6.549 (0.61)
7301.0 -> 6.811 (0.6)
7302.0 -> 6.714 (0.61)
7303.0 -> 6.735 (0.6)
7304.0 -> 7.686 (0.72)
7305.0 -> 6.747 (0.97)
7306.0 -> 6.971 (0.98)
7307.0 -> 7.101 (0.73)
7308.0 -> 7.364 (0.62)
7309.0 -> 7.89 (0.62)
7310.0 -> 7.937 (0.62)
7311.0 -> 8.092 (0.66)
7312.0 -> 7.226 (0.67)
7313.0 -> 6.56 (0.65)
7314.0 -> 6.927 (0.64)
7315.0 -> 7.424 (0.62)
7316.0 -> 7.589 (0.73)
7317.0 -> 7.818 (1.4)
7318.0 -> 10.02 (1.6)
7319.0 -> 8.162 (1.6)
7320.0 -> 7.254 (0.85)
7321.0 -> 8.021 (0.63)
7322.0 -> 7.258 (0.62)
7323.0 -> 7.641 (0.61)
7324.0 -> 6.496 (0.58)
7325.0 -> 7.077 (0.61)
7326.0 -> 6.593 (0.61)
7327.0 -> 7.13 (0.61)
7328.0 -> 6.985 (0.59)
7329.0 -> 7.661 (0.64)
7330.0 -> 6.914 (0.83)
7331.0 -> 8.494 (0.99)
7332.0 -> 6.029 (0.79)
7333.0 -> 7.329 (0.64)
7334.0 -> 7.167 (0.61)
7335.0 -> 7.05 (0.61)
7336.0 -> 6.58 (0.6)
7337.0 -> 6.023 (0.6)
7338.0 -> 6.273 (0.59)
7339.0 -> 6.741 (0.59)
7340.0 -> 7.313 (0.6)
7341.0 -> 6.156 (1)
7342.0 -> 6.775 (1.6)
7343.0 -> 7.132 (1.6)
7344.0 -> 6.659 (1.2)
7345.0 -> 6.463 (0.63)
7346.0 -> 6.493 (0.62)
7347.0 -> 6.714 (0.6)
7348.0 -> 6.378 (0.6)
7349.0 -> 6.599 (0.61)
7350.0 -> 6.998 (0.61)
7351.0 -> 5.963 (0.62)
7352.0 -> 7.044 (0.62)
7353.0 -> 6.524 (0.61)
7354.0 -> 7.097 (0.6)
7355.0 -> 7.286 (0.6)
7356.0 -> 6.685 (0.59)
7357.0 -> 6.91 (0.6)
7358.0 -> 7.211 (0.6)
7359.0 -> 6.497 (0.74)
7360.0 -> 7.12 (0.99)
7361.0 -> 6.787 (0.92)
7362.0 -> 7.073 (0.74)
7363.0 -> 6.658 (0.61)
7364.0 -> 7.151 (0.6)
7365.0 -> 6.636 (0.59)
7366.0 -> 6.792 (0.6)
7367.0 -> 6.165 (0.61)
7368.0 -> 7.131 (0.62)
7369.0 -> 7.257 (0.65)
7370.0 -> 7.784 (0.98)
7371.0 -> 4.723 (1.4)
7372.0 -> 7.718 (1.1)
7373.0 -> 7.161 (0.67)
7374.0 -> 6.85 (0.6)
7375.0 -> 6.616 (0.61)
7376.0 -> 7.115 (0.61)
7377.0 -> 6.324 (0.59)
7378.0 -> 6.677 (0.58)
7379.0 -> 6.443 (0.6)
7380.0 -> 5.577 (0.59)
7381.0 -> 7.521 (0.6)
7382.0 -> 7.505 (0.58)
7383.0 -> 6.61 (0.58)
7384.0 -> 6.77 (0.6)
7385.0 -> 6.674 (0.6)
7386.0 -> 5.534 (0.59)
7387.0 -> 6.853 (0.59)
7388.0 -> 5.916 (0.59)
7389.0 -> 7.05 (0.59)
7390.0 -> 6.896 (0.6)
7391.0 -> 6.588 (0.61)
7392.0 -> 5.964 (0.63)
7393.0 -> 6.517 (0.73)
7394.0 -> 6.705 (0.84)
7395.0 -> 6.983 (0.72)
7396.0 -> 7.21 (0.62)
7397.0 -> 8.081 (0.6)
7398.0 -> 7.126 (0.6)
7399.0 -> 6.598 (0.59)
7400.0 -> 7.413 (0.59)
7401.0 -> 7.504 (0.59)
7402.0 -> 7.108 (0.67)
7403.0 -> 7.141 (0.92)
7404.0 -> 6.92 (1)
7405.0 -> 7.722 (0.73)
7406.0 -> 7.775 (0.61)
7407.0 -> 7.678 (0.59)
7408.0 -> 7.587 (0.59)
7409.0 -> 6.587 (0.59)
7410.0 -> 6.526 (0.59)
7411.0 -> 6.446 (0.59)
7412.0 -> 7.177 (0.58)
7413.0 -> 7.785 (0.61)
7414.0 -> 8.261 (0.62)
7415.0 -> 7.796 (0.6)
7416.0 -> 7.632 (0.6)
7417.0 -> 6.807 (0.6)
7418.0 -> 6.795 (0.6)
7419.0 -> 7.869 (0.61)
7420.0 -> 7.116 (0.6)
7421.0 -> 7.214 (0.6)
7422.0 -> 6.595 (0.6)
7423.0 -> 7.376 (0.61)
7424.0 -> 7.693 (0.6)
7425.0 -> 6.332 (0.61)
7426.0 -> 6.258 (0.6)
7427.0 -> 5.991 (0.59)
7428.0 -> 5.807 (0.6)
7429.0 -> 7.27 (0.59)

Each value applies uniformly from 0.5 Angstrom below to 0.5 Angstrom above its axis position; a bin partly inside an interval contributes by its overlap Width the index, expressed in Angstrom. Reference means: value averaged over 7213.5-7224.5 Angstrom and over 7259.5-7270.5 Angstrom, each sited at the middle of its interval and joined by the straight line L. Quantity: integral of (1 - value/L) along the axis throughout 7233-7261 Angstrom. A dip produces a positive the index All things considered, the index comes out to -1.5 Angstrom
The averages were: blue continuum 7.15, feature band 7.16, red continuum 6.56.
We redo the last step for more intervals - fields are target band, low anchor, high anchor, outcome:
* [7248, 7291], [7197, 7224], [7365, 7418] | 1.50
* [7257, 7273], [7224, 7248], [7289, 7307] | 0.93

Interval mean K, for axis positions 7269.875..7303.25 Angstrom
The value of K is 6.99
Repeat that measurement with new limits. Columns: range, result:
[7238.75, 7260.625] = 7.25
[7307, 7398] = 6.95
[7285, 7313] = 7.21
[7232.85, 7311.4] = 7.04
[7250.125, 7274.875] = 6.91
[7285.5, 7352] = 7.13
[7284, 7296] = 7.21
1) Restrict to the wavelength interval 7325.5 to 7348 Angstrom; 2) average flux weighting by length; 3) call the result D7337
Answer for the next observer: 6.84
